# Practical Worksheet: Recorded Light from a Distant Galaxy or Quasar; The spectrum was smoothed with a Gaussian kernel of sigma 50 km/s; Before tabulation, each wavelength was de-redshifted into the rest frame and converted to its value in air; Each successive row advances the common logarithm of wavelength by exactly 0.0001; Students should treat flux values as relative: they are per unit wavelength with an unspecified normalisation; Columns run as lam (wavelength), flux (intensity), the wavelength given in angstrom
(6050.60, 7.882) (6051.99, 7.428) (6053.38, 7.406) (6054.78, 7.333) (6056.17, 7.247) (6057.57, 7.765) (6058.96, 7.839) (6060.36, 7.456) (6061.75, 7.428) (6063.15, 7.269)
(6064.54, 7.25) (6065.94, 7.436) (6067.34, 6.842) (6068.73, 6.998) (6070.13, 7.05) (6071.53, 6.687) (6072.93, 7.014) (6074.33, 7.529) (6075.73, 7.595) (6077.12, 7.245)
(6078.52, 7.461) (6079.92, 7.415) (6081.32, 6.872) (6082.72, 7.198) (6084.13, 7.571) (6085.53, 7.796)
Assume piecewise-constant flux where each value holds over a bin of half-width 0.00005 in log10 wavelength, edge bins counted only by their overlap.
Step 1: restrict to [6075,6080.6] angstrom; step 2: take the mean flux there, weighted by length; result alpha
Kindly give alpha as 7.44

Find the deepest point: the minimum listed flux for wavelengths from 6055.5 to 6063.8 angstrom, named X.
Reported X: 7.247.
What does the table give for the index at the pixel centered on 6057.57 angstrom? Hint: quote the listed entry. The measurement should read 7.765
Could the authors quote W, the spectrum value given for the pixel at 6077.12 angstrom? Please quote 7.245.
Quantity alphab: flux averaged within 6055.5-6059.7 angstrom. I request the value 7.61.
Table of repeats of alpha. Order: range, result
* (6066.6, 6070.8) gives 6.97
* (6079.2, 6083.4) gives 7.16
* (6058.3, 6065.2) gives 7.45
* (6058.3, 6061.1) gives 7.64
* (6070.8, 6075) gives 7.06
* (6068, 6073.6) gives 6.94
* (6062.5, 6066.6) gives 7.32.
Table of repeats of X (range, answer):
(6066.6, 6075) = 6.687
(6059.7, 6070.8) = 6.842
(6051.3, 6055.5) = 7.333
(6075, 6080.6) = 7.245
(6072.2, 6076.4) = 7.014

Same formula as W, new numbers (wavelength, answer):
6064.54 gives 7.25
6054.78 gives 7.333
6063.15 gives 7.269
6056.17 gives 7.247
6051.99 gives 7.428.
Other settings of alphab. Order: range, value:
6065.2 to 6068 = 7.13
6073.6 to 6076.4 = 7.55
